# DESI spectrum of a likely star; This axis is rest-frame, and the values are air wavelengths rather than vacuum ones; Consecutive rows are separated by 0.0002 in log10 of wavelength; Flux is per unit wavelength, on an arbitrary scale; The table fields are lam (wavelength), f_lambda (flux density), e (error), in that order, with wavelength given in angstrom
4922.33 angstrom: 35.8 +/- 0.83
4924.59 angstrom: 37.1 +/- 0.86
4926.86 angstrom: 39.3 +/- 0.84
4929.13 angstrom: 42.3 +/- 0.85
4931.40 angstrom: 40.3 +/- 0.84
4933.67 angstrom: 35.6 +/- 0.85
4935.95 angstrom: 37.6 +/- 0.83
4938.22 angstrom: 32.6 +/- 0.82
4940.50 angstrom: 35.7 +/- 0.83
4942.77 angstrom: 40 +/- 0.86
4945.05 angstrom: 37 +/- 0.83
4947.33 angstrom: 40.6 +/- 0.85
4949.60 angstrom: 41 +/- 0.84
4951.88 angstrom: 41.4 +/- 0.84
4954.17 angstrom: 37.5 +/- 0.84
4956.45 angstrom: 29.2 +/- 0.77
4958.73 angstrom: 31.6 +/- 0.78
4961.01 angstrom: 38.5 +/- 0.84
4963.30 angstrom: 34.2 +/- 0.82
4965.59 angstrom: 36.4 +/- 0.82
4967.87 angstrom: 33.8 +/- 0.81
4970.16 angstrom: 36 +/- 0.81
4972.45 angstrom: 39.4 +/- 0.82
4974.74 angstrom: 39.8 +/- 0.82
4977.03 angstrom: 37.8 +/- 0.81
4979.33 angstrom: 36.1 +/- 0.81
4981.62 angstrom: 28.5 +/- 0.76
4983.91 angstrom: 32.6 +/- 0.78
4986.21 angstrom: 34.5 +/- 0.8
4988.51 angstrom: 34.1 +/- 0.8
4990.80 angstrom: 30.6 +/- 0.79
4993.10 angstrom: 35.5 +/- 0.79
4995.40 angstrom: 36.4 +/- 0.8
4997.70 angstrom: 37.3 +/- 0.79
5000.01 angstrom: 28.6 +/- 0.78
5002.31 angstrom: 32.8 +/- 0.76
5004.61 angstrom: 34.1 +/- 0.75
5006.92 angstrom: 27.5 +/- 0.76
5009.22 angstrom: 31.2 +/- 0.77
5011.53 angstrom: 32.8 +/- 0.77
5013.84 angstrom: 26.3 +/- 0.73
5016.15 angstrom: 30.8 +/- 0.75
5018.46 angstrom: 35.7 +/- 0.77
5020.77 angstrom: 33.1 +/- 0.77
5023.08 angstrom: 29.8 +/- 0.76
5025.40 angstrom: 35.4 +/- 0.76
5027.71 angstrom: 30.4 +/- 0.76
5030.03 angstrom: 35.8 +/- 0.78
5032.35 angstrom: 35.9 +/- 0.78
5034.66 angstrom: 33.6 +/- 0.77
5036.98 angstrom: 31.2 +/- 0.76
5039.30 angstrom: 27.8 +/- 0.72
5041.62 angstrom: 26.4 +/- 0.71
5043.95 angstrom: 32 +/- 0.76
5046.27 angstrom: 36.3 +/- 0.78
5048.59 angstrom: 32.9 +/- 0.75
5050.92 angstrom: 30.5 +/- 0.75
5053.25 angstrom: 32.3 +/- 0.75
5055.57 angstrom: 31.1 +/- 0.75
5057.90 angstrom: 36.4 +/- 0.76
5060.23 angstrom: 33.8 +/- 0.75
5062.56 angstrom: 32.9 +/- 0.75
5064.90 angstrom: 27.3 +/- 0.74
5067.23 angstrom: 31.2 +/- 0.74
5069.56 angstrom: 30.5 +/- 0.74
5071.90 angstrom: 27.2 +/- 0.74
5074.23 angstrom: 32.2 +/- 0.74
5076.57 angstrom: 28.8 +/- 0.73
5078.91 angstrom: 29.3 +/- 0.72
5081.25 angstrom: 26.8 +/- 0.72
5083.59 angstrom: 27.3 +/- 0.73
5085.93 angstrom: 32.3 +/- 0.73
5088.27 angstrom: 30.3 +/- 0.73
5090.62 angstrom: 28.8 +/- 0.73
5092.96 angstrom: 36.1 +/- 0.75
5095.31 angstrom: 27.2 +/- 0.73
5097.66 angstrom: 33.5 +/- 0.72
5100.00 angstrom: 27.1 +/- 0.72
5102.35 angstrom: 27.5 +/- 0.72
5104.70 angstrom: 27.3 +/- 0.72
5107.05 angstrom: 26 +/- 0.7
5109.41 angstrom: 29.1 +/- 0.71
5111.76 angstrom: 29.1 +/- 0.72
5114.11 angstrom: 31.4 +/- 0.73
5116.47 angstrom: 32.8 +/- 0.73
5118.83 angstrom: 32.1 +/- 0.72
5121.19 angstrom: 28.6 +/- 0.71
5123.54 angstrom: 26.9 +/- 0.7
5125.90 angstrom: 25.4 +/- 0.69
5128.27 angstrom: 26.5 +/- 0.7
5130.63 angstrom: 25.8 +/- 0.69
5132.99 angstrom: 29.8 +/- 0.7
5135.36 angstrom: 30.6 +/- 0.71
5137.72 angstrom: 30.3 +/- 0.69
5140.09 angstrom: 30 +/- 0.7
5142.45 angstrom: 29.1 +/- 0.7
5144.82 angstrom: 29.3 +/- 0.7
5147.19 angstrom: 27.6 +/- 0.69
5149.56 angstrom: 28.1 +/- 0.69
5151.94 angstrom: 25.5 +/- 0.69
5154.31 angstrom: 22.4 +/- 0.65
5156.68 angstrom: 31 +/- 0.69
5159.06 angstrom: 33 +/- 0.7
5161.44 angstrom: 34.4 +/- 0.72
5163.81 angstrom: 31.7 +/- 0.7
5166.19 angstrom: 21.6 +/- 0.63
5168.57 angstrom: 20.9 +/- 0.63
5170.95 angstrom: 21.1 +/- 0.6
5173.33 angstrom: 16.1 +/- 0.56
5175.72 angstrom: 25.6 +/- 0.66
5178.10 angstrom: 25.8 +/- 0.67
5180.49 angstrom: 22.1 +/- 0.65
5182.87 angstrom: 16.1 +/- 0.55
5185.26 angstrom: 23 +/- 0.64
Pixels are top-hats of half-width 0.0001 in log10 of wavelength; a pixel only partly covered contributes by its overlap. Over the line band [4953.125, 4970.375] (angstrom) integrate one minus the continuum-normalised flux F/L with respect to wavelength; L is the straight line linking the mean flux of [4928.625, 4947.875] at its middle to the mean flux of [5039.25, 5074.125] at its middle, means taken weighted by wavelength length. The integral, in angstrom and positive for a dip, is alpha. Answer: 0.90 angstrom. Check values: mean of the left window 37.7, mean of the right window 31.4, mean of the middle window 34.6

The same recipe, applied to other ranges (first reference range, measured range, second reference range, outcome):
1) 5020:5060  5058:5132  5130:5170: 2.1 angstrom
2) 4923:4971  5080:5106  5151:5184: -0.5 angstrom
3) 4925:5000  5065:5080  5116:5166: 1.0 angstrom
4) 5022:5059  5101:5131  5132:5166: 1.8 angstrom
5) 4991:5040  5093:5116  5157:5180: -0.5 angstrom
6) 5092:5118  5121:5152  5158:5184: -1.2 angstrom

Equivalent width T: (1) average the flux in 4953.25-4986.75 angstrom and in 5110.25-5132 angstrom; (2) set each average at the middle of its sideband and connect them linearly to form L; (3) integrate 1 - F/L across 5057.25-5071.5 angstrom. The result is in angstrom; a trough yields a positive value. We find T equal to -0.2 angstrom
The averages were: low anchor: 35.1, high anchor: 28.8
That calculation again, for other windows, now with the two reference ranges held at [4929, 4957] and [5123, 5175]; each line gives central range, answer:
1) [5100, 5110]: 0.7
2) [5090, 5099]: -0.5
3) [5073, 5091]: 0.6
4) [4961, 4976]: -0.1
